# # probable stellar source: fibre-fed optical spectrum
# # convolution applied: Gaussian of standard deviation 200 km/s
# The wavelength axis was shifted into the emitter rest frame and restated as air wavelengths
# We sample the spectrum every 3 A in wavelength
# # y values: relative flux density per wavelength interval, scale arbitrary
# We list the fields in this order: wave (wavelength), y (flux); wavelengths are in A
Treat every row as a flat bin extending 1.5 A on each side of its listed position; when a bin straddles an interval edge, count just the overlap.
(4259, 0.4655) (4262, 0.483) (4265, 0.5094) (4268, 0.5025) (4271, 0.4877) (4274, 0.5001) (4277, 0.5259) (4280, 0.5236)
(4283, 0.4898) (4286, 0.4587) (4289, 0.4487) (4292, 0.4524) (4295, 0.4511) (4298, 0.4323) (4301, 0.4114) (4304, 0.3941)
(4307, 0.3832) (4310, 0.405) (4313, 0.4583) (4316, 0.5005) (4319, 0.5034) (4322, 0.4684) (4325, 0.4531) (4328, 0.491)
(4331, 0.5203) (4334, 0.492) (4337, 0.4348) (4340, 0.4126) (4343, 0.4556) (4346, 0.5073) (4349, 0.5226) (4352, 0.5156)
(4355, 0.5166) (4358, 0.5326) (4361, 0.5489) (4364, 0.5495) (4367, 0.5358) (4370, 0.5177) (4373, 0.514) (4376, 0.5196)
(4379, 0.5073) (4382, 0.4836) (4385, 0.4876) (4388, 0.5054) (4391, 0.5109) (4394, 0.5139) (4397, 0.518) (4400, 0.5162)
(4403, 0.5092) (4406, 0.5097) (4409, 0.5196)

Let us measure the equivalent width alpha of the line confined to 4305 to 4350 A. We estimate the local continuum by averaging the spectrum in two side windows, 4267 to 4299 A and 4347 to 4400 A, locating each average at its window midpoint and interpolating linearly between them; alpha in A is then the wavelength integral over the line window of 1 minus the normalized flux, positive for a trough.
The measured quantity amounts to 2.9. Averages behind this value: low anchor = 0.48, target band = 0.466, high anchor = 0.517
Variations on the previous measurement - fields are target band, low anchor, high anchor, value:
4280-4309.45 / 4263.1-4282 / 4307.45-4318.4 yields 2.35 A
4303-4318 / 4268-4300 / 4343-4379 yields 1.85 A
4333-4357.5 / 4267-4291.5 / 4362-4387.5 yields 1.12 A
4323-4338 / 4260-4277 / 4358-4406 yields 0.85 A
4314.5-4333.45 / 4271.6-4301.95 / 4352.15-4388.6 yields 0.10 A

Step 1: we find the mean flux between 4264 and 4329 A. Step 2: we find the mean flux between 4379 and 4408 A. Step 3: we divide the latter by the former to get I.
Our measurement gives 1.09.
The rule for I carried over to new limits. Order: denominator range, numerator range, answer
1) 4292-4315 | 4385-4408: 1.21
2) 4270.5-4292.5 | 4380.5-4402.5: 1.04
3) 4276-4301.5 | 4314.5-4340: 1.03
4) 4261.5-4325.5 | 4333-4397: 1.08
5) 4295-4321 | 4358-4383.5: 1.19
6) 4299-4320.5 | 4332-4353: 1.09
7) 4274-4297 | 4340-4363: 1.06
